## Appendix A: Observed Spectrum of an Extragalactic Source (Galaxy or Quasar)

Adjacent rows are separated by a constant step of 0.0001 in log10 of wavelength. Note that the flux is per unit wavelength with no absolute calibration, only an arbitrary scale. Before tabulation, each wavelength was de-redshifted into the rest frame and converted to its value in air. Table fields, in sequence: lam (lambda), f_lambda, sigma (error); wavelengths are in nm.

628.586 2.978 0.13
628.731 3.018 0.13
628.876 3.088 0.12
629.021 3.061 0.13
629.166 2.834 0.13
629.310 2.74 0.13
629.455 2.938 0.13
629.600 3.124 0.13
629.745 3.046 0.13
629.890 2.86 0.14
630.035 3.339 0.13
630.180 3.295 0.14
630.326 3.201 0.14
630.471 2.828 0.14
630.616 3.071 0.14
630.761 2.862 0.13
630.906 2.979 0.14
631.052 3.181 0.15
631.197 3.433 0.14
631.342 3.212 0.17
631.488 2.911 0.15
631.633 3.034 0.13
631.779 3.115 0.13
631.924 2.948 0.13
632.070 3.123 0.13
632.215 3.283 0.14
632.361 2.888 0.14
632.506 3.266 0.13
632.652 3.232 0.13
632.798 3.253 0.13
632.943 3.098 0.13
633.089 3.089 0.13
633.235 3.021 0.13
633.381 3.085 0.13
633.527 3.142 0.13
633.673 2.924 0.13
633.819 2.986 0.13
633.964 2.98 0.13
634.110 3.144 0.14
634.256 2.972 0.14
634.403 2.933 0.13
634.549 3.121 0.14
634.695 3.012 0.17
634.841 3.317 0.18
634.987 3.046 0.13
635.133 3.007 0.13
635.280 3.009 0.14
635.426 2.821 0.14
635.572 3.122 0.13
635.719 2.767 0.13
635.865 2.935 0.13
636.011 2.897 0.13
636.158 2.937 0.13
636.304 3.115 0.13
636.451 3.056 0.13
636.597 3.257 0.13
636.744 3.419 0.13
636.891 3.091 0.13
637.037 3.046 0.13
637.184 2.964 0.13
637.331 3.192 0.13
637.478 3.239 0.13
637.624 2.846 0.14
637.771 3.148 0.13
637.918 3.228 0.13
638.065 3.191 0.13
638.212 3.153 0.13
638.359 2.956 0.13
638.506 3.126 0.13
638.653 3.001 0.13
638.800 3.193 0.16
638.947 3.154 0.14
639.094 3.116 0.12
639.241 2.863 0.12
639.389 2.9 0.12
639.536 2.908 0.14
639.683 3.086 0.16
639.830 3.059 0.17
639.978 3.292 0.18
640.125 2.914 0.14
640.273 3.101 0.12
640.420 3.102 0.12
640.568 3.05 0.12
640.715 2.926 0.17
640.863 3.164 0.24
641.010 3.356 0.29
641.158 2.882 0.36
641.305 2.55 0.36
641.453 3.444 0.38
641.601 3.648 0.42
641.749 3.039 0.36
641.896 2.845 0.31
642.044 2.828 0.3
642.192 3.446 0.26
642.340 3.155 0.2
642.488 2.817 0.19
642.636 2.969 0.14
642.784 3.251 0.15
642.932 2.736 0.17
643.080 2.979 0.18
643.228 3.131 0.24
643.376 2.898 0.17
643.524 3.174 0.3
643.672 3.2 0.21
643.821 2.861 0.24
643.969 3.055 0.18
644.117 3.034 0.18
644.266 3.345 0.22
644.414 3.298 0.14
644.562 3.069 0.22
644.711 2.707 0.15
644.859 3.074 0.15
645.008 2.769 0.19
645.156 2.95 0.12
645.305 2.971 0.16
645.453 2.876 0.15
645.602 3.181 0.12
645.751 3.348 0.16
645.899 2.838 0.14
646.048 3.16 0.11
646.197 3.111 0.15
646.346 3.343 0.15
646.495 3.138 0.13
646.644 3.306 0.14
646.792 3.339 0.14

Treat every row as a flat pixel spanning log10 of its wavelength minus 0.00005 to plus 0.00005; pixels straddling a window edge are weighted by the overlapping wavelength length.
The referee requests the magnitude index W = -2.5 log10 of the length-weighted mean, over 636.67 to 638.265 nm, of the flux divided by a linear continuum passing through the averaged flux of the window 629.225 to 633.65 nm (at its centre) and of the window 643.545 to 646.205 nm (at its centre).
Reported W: -0.02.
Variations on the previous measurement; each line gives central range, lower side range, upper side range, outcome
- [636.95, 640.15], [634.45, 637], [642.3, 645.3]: -0.01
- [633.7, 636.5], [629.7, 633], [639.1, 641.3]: 0.02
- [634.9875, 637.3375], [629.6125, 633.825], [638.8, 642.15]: 0.02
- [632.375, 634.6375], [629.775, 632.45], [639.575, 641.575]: 0.00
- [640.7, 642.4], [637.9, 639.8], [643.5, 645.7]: -0.02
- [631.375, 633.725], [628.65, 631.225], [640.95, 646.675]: -0.02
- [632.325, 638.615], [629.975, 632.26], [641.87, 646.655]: 0.01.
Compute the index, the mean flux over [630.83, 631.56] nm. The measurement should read 3.14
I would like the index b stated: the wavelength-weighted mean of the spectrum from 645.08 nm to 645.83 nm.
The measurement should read 3.07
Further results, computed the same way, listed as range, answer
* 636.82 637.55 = 3.11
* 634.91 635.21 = 3.03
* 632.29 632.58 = 3.08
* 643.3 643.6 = 3.04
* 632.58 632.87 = 3.24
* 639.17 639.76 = 2.94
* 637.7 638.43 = 3.13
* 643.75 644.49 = 3.12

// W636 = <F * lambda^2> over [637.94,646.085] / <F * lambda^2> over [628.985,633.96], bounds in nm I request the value 1.03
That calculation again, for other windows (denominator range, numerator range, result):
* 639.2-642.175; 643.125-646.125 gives 1.01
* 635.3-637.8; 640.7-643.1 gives 1.02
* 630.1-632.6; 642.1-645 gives 1.02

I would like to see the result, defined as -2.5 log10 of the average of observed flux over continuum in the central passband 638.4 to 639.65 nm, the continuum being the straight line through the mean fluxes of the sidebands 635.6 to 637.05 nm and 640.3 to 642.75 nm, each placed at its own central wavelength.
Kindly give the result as 0.01 mag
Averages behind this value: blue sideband 3.05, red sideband 3.08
